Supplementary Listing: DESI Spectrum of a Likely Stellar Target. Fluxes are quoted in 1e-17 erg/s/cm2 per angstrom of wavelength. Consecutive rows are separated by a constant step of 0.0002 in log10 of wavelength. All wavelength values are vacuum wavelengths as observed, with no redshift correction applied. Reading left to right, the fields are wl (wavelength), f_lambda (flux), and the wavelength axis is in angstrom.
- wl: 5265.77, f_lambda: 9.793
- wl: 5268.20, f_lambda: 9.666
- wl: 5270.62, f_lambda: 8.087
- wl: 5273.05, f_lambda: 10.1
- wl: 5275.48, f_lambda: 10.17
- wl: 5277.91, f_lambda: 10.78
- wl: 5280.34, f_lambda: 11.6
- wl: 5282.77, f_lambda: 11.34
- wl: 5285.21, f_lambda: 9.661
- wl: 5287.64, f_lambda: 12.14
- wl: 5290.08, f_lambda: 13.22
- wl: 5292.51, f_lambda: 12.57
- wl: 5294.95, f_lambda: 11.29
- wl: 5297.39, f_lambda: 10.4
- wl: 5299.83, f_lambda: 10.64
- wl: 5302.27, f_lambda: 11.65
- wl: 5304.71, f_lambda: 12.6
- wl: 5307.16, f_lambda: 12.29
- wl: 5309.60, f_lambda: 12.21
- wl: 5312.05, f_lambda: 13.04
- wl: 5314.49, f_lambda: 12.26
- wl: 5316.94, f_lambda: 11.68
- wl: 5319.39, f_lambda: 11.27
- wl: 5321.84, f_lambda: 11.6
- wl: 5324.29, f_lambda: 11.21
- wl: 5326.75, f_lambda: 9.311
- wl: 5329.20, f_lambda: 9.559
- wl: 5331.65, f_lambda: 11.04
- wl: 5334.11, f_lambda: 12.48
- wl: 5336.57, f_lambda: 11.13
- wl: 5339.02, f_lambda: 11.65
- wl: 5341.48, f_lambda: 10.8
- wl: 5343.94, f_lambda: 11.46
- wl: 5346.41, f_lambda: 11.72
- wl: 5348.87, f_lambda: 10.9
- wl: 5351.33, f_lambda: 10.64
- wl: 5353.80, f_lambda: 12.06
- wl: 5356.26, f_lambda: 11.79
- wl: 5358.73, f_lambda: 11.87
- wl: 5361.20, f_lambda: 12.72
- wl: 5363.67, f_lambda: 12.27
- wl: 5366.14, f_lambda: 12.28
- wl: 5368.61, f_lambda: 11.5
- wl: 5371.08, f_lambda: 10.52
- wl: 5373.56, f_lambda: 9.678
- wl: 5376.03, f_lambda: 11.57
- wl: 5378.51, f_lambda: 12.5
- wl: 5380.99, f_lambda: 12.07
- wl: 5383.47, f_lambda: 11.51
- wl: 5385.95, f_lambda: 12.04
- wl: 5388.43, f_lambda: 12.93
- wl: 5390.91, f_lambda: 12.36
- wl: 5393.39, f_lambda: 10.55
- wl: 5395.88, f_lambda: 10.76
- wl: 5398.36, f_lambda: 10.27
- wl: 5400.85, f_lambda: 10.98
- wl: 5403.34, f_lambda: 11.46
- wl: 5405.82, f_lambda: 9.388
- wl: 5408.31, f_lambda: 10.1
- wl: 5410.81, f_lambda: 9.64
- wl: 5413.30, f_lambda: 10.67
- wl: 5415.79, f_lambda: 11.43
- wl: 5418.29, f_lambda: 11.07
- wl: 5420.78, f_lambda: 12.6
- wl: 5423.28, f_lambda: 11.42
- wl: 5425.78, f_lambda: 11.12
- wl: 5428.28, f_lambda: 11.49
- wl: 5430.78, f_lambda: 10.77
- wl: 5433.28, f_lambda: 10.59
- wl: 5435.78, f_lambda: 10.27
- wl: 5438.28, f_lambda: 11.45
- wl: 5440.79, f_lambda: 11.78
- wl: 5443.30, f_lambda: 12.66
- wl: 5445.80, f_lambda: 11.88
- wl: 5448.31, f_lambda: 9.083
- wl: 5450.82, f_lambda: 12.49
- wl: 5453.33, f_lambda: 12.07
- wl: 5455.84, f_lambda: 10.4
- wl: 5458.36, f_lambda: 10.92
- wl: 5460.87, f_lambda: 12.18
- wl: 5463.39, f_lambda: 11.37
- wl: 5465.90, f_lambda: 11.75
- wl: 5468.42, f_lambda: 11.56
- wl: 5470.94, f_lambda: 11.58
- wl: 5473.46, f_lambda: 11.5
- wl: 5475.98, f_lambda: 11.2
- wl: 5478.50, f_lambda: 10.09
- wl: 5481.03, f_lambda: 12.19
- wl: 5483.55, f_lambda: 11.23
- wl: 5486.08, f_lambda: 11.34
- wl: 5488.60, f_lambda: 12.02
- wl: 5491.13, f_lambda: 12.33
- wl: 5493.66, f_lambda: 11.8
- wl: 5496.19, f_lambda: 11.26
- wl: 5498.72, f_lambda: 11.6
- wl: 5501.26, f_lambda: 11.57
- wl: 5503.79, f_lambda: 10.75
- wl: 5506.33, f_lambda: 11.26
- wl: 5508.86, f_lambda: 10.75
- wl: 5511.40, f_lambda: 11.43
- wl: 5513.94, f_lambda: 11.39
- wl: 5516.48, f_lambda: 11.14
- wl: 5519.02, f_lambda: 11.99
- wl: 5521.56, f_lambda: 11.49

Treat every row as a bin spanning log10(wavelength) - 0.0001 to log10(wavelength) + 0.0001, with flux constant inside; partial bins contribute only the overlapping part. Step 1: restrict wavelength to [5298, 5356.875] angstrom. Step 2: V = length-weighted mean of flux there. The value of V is 11.4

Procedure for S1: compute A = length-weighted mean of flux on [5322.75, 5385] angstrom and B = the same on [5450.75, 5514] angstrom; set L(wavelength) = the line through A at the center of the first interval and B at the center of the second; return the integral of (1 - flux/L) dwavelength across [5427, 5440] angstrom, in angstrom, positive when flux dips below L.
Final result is 0.54 angstrom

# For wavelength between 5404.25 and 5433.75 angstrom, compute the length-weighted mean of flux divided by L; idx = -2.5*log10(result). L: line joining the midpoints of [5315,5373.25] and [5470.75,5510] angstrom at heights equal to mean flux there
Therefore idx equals 0.05 mag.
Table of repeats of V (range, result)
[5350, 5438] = 11.3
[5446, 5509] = 11.4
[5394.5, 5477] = 11.1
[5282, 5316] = 11.8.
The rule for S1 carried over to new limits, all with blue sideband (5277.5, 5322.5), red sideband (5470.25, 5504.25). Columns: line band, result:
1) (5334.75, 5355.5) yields 0.6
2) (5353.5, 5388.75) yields -0.5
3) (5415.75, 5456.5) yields 0.7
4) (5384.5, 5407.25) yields 0.8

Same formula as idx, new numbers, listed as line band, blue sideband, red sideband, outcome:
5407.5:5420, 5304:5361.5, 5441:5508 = 0.08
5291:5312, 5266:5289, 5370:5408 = -0.12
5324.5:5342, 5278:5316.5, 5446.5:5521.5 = 0.08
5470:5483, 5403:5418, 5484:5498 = 0.02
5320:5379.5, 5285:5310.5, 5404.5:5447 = 0.01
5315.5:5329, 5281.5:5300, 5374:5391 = 0.07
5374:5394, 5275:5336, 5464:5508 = -0.04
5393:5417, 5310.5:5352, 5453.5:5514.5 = 0.08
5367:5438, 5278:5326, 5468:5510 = 0.04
